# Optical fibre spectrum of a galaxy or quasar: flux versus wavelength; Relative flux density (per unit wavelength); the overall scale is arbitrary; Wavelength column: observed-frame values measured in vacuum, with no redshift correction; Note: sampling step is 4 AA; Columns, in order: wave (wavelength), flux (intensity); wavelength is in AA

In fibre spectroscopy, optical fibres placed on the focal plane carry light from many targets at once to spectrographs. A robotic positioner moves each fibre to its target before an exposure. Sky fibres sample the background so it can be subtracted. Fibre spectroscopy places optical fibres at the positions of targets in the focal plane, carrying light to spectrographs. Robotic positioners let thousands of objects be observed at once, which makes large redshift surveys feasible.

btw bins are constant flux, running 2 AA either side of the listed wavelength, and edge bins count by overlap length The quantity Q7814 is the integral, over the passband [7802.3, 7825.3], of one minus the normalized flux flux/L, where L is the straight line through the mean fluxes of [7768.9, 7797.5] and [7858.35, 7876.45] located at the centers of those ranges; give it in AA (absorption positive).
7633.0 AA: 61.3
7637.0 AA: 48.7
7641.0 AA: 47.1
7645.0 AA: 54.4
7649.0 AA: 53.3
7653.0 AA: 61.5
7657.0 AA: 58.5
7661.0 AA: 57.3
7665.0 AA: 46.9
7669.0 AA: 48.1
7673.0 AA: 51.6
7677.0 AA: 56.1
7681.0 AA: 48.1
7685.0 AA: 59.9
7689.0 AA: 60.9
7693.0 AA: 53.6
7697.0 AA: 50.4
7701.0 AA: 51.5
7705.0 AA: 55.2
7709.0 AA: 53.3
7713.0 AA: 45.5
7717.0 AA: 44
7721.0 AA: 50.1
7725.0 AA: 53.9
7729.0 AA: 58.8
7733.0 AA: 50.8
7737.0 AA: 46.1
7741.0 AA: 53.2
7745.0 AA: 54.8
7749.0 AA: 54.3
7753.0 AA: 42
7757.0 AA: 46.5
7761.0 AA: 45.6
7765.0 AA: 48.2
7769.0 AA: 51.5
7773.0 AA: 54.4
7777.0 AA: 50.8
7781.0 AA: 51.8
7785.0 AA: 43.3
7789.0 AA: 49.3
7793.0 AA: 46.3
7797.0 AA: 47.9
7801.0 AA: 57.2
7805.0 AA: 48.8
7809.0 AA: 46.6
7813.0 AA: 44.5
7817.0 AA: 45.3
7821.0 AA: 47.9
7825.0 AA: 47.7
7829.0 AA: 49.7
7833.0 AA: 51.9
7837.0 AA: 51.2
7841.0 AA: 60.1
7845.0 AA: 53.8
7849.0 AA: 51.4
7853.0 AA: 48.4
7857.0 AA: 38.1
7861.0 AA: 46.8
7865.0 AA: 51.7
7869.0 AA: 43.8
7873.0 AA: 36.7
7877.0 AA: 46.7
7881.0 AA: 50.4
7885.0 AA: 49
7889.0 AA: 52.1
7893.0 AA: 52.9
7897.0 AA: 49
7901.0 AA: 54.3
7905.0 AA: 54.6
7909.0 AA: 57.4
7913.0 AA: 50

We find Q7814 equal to 0.3 AA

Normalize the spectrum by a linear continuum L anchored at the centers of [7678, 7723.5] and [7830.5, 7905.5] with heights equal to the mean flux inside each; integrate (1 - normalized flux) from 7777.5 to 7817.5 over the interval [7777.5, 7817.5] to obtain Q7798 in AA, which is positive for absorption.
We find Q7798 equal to 1.8 AA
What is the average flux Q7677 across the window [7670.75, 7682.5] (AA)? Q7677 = 52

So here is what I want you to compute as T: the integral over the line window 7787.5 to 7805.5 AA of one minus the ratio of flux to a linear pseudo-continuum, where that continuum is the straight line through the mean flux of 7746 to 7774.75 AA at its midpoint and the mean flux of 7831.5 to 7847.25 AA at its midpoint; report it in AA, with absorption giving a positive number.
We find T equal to 0.5 AA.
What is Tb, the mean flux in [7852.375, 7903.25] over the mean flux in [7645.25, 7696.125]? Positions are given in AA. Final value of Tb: 0.9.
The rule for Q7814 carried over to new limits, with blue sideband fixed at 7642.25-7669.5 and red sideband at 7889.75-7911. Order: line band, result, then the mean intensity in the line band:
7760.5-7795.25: 3.1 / 49.2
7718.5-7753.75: 1.5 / 51.8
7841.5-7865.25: 2.1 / 48.9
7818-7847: 1.2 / 51.5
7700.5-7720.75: 1.7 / 49.8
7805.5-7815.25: 1.4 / 46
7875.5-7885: 0.9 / 48.7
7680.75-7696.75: -0.5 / 55.9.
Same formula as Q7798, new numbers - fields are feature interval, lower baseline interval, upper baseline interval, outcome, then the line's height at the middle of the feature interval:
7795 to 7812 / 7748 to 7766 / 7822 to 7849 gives 0.07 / 50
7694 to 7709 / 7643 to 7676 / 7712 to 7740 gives -0.29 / 51.6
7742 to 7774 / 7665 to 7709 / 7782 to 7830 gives 0.28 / 50.1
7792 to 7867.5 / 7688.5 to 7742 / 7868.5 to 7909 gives 1.57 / 50.3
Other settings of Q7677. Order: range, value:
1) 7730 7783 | 50.2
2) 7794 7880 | 48.4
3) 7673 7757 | 52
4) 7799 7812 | 50.4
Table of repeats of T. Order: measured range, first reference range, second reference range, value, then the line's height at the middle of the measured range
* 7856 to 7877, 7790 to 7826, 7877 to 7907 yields 2.7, 50.4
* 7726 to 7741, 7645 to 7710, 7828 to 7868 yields 0.2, 52.8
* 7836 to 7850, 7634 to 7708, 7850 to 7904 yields -1.6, 48.8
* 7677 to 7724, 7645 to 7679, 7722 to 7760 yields 0.3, 52.6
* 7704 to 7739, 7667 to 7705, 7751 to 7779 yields 0.3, 51.2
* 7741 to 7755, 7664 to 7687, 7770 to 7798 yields -0.2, 50.2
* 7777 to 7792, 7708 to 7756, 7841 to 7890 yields 0.3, 49.4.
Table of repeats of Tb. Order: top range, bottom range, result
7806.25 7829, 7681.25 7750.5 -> 0.89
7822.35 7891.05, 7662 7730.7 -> 0.93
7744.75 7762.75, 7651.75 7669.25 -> 0.88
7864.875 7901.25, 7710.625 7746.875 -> 0.95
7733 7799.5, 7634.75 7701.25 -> 0.92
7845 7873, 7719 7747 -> 0.89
